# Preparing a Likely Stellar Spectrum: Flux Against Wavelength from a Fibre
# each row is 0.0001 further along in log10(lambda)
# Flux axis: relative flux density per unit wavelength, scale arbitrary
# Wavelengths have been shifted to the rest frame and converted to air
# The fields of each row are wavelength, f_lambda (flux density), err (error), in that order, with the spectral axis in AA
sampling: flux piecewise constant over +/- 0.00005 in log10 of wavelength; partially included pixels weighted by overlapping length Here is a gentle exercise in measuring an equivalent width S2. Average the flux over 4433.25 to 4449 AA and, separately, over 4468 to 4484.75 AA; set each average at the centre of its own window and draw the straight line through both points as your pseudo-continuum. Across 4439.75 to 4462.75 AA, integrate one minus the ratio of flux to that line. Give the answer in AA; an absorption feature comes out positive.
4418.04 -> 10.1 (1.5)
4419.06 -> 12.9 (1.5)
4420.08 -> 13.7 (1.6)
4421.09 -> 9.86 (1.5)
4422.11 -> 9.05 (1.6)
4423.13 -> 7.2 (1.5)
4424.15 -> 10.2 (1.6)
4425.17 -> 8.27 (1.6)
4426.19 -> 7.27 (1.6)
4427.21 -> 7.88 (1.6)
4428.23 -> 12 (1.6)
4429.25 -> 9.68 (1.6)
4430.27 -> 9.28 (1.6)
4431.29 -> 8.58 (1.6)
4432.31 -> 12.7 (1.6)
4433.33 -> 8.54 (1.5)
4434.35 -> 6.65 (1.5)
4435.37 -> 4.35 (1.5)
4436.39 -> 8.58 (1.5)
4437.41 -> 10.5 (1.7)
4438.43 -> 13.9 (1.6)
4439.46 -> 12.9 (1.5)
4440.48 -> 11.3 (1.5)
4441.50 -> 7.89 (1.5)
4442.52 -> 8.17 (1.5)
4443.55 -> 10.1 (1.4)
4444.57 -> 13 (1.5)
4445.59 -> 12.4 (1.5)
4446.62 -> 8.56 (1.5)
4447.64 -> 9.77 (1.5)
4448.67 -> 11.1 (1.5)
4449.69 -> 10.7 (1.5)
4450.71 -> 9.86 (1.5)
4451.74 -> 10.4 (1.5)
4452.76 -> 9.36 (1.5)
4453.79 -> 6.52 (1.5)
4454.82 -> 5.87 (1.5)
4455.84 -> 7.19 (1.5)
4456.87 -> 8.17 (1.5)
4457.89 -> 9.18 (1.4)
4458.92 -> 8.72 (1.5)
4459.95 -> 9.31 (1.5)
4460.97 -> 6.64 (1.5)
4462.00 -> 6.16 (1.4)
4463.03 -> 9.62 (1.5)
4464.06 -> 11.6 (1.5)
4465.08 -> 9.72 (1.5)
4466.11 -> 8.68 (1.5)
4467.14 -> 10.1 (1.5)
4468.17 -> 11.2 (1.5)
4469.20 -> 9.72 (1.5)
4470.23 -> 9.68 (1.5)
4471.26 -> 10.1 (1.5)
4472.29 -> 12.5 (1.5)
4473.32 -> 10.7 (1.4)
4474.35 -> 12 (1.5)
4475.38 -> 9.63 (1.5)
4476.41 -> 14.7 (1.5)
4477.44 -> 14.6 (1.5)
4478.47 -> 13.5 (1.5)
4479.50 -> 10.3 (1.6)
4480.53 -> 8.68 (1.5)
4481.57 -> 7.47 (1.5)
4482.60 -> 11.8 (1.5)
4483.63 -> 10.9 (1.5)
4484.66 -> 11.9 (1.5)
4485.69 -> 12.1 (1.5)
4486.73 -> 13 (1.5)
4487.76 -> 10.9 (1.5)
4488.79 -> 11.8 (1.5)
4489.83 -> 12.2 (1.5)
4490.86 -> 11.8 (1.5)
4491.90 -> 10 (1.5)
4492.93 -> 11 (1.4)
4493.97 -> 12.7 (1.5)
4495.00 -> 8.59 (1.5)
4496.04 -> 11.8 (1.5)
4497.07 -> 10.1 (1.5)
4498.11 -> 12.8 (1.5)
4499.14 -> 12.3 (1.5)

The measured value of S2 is 2.4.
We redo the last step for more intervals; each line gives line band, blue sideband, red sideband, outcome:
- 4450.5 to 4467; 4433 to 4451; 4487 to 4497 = 2.83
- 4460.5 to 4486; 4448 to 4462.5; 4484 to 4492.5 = -0.70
